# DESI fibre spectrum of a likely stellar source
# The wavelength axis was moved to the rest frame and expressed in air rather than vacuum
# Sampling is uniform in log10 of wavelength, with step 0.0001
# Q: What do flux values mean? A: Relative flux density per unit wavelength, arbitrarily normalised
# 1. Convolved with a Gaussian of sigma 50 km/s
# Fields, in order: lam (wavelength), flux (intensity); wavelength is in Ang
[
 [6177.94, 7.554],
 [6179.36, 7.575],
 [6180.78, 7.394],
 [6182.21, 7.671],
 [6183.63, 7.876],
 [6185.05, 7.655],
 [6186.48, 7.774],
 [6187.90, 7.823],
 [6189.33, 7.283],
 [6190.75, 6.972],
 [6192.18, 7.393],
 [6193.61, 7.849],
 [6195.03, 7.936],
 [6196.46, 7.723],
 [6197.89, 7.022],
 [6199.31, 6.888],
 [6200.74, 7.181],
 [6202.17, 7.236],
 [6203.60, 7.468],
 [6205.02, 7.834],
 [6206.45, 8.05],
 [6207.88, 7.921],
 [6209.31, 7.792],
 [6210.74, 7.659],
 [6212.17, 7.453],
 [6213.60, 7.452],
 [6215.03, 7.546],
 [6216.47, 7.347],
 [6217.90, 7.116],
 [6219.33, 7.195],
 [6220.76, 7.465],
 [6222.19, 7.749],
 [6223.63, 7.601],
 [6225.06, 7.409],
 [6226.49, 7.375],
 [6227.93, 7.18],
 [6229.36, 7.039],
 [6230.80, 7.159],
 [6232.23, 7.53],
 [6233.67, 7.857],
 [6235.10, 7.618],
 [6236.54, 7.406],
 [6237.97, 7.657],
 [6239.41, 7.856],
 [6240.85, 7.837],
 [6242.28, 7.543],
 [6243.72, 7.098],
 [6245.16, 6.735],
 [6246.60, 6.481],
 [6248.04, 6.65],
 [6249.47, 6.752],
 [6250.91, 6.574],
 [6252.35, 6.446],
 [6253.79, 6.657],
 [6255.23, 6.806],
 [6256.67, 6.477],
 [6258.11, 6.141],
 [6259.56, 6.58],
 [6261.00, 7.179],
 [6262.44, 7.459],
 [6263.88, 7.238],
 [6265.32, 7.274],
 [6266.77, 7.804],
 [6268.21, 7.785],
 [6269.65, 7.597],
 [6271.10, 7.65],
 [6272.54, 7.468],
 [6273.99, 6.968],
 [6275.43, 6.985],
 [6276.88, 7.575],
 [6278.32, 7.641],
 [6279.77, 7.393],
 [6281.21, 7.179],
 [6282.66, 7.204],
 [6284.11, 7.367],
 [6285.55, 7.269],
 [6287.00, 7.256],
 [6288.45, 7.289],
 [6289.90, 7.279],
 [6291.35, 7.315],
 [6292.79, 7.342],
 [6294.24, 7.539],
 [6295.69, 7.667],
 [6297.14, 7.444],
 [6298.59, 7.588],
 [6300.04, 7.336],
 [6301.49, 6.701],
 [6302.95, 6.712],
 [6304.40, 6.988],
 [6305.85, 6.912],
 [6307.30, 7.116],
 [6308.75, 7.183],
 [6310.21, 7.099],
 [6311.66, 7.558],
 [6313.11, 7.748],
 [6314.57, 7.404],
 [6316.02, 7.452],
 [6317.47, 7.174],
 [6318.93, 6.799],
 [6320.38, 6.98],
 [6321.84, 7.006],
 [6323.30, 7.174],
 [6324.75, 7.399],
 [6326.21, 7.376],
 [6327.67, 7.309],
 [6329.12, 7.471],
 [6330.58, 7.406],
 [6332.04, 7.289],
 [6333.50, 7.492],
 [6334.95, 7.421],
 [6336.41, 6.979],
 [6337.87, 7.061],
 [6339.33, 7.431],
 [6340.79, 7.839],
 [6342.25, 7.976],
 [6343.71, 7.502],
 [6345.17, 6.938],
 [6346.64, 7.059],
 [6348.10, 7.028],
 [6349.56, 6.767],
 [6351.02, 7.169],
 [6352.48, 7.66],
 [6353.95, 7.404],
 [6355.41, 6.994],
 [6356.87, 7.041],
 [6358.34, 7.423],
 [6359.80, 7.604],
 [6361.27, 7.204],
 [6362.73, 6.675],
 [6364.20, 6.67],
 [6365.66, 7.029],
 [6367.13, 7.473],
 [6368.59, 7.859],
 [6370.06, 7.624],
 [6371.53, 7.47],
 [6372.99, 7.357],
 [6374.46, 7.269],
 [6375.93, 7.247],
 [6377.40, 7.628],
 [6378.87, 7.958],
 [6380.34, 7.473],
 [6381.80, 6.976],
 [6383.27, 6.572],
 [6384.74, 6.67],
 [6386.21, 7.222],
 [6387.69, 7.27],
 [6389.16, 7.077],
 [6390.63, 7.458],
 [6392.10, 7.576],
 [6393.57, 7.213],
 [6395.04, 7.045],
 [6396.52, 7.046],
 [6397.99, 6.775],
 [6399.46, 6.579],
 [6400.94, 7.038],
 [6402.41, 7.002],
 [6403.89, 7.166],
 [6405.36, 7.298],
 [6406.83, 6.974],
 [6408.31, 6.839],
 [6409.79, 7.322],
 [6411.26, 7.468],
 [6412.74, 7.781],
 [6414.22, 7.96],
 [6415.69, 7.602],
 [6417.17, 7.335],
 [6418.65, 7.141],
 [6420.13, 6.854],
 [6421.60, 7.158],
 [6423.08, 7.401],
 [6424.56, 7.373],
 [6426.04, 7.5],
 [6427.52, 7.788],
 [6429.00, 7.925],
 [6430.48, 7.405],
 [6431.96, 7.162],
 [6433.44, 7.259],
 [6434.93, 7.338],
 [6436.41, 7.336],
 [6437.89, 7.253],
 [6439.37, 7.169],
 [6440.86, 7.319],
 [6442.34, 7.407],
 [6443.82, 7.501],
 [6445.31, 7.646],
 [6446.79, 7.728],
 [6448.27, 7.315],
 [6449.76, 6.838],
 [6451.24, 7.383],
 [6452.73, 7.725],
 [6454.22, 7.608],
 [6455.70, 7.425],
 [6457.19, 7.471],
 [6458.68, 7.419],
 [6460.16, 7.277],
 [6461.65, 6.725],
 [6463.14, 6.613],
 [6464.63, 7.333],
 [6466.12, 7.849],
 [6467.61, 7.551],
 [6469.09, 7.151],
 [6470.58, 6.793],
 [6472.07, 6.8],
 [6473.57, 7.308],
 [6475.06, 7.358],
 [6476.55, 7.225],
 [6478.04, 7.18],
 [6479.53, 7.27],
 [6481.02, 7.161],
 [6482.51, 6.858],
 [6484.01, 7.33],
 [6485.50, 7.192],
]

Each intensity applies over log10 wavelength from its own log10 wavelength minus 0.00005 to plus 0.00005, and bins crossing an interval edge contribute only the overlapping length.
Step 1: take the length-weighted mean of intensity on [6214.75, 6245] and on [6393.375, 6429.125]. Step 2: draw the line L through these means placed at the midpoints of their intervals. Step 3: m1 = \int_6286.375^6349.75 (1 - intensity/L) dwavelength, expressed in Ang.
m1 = 0.66 Ang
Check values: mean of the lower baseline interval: 7.44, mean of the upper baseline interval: 7.25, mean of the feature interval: 7.27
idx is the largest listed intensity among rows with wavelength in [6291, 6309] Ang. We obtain 7.667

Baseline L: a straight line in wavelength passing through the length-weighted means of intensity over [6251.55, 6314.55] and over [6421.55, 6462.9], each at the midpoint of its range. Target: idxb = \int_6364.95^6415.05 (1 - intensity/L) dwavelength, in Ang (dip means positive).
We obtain 0.5 Ang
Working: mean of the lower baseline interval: 7.22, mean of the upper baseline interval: 7.38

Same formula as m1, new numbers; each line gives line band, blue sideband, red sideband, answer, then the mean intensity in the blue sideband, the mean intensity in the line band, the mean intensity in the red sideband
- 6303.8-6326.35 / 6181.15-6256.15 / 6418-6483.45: 0.4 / 7.37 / 7.21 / 7.3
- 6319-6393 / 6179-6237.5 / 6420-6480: 1.2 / 7.5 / 7.27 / 7.33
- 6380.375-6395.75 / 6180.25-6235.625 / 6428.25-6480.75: 0.5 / 7.5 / 7.13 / 7.31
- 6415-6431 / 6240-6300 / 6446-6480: -0.3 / 7.19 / 7.41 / 7.28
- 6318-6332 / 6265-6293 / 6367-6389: 0.3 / 7.38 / 7.21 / 7.33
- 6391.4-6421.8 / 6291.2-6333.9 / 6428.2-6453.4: 0.7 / 7.26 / 7.2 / 7.39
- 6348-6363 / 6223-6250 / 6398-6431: 0.2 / 7.31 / 7.2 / 7.3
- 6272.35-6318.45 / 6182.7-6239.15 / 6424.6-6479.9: 1.0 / 7.5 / 7.28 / 7.33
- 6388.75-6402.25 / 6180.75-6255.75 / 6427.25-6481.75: 0.5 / 7.38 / 7.09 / 7.32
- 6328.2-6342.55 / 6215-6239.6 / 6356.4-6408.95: -0.3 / 7.44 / 7.42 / 7.19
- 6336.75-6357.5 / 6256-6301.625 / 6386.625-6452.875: 0.1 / 7.29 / 7.27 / 7.3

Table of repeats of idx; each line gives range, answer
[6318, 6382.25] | 7.976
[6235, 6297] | 7.856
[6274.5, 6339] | 7.748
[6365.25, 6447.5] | 7.96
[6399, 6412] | 7.468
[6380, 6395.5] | 7.576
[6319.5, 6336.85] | 7.492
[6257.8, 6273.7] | 7.804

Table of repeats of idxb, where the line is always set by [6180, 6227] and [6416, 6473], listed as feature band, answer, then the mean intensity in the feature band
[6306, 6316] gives 0.1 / 7.33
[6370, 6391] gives 0.3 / 7.27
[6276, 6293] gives 0.3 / 7.34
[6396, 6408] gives 0.6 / 6.98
